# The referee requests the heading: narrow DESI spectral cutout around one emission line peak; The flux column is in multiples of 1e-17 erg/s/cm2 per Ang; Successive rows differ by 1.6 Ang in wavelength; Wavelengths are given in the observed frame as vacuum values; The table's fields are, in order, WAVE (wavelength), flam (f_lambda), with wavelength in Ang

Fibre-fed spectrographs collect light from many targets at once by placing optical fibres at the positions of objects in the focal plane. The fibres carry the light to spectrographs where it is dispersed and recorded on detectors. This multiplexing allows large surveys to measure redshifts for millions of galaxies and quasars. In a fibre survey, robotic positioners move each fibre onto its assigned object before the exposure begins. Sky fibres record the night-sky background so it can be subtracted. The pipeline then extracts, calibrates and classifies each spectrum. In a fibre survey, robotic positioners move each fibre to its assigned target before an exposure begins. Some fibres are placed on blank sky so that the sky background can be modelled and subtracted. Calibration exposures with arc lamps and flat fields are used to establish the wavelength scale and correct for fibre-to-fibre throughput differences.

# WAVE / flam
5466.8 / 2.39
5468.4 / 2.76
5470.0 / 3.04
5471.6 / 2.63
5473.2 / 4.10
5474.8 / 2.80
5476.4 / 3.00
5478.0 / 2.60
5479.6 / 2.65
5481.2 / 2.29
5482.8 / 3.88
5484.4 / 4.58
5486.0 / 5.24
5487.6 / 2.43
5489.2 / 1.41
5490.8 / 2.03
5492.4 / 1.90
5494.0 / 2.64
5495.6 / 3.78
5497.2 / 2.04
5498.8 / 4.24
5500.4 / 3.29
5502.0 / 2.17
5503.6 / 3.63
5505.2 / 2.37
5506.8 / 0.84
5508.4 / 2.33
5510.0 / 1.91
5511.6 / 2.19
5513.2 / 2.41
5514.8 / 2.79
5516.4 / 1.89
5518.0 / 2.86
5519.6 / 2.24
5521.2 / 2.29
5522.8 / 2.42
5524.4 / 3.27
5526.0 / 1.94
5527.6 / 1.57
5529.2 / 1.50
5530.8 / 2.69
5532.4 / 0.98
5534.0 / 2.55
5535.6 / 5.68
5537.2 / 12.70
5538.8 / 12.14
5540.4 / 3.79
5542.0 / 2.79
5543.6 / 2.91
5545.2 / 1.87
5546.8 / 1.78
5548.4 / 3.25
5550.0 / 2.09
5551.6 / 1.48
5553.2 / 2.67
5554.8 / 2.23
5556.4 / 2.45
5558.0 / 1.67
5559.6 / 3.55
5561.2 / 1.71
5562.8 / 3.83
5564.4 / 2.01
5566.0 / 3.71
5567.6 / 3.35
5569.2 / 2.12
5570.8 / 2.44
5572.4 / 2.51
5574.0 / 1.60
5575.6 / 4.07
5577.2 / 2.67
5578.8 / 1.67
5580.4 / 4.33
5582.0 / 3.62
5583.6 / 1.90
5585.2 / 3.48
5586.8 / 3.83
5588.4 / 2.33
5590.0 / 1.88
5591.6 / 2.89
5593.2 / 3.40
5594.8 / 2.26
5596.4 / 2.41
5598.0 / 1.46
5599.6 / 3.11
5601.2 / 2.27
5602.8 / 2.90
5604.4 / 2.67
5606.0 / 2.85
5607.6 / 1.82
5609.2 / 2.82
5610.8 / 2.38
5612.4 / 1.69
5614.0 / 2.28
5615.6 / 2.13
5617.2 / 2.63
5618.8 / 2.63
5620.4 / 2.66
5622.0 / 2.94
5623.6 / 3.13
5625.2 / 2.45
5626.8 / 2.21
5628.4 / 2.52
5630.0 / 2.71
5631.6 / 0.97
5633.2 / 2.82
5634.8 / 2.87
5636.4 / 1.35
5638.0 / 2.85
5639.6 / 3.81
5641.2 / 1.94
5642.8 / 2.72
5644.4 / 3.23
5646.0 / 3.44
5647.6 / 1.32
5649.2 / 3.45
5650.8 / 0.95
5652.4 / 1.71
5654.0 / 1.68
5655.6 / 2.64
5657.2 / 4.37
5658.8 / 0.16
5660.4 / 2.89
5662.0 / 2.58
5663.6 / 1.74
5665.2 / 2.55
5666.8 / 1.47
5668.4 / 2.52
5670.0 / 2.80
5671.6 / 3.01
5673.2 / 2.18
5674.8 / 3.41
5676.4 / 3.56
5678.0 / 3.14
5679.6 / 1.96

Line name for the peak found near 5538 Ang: [O III] 5007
